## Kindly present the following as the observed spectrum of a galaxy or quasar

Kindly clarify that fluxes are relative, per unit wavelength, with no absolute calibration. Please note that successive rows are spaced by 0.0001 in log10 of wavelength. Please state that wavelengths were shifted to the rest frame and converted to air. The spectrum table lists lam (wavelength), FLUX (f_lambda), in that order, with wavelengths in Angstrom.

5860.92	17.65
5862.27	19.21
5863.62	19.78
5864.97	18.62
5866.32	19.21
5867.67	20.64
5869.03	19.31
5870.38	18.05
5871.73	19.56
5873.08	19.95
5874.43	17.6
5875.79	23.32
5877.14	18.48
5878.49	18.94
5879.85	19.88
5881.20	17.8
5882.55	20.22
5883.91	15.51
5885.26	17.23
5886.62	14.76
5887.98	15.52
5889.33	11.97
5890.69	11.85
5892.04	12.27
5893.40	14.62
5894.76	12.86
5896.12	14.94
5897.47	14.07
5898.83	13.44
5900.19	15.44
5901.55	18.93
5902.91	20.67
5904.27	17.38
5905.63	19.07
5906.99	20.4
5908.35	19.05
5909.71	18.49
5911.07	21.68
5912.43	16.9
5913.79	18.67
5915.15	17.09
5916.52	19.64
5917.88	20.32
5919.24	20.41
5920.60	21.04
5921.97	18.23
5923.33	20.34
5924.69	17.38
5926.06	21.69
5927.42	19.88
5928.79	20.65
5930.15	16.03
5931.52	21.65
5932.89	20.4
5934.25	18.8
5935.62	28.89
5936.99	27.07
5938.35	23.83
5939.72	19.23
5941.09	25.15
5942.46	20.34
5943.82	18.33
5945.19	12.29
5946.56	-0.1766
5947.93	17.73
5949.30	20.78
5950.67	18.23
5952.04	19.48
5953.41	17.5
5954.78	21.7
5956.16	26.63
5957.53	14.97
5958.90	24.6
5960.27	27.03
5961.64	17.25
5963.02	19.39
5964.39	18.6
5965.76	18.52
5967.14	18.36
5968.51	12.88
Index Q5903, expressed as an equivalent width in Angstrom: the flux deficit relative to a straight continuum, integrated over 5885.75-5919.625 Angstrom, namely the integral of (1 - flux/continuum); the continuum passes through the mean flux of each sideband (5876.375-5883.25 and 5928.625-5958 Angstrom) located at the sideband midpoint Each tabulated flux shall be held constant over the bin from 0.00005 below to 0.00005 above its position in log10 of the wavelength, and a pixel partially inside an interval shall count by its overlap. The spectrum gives 4.4 Angstrom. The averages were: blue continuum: 19.1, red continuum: 19.5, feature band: 16.8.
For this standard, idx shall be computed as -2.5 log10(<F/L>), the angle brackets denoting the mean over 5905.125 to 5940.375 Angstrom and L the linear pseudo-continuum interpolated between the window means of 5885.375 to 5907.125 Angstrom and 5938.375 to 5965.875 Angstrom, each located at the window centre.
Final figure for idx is -0.18 mag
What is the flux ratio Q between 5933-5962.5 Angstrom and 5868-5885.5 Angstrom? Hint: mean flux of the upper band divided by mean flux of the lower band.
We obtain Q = 1.05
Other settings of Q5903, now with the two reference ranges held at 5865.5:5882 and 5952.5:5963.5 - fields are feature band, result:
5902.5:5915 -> 0.7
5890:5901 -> 3.4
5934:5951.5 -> 1.3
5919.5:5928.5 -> 0.3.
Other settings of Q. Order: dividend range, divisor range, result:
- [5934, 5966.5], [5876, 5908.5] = 1.20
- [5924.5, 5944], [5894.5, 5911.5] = 1.23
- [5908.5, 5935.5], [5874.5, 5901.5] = 1.22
